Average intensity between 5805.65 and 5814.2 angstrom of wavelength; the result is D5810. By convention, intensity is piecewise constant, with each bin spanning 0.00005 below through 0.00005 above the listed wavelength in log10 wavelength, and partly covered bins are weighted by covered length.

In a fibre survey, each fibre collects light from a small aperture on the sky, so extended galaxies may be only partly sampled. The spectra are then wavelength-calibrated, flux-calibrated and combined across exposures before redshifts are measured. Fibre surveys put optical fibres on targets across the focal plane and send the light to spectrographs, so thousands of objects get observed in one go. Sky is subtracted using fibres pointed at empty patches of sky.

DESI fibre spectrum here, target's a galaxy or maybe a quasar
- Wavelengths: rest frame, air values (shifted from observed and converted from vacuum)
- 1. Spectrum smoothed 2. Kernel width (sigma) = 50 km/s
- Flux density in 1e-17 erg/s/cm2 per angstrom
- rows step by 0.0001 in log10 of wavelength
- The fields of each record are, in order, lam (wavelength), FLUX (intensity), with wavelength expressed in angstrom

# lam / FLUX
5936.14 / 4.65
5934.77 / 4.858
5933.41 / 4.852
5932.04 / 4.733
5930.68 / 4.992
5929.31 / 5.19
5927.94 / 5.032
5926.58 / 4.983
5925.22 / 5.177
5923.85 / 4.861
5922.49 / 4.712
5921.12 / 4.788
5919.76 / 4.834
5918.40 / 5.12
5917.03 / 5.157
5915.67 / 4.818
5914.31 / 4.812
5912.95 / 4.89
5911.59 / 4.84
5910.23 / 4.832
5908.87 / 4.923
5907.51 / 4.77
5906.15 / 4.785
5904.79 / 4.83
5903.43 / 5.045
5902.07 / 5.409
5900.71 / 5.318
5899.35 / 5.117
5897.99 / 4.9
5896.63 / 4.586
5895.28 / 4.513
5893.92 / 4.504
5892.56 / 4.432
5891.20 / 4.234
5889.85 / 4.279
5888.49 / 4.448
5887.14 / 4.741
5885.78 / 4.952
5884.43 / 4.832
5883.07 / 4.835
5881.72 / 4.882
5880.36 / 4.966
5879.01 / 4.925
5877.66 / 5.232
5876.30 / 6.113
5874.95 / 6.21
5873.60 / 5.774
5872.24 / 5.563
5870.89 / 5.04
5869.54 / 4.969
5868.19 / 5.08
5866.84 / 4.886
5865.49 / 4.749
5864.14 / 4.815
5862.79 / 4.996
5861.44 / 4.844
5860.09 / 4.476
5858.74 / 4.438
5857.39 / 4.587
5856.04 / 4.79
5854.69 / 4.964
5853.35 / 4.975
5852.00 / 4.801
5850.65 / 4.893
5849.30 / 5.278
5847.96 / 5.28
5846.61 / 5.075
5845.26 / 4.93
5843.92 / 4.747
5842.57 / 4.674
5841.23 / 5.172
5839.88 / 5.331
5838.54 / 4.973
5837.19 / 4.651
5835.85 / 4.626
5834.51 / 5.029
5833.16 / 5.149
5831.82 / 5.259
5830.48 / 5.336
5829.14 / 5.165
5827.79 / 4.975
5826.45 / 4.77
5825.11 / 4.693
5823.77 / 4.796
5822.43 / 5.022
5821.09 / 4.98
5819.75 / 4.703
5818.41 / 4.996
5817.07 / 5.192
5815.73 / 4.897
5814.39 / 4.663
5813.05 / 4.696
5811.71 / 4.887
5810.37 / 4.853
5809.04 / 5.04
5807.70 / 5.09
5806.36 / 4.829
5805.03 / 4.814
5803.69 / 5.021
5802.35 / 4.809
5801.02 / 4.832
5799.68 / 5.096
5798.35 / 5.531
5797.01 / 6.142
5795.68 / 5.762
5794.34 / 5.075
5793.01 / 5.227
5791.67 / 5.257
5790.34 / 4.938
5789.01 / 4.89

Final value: 4.89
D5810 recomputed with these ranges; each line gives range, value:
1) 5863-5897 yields 4.95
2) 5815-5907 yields 4.95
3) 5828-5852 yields 5.02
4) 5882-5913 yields 4.78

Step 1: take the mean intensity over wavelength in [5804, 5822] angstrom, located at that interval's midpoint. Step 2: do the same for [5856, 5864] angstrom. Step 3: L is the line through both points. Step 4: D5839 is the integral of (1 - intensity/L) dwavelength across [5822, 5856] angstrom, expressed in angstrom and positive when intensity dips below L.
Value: -1.4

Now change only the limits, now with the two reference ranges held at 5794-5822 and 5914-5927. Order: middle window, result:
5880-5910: 1.02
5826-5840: 0.00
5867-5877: -1.05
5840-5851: -0.05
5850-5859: 0.36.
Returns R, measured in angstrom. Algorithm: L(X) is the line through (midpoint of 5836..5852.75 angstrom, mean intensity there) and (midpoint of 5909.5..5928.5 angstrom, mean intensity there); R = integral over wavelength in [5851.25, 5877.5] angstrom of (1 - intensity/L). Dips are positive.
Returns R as -0.5 angstrom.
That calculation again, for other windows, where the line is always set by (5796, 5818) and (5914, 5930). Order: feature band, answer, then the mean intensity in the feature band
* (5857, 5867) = 0.6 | 4.72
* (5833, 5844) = 0.2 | 4.93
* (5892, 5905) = 0.3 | 4.87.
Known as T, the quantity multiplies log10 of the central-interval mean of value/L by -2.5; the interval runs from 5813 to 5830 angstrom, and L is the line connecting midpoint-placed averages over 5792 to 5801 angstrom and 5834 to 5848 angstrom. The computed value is 0.053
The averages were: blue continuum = 5.41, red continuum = 4.94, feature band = 4.9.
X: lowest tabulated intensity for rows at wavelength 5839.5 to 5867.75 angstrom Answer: 4.438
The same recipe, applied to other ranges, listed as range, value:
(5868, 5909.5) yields 4.234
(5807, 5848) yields 4.626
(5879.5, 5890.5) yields 4.279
